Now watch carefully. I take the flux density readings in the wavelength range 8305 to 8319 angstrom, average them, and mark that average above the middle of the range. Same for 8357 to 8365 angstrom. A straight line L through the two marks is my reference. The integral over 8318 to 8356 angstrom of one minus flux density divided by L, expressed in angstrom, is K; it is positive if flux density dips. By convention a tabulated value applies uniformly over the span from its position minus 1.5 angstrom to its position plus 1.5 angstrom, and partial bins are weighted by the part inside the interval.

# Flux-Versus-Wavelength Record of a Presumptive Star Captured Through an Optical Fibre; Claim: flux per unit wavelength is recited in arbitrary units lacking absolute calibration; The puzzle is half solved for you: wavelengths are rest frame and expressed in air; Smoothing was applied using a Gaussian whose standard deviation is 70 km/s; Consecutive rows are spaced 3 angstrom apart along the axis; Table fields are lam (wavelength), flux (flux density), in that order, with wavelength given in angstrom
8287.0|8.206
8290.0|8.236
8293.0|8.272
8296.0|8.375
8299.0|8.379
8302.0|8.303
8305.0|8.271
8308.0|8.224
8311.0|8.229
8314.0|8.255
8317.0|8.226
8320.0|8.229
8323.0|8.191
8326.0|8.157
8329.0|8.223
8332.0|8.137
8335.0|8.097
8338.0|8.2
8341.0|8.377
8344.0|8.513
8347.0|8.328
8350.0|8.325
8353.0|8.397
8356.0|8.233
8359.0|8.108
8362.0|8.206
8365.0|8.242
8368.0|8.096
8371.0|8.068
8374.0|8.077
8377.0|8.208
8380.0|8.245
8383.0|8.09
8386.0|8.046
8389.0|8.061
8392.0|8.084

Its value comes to -0.26 angstrom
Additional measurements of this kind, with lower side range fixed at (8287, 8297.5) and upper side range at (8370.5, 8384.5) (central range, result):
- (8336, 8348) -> -0.21 angstrom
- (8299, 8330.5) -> 0.03 angstrom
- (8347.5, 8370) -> -0.16 angstrom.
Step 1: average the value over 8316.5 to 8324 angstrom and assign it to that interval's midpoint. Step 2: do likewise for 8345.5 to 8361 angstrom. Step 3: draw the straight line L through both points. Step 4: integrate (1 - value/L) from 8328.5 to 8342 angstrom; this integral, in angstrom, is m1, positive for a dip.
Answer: 0.1 angstrom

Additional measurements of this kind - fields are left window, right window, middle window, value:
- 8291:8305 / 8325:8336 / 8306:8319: 0.02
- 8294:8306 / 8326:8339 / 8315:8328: 0.03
